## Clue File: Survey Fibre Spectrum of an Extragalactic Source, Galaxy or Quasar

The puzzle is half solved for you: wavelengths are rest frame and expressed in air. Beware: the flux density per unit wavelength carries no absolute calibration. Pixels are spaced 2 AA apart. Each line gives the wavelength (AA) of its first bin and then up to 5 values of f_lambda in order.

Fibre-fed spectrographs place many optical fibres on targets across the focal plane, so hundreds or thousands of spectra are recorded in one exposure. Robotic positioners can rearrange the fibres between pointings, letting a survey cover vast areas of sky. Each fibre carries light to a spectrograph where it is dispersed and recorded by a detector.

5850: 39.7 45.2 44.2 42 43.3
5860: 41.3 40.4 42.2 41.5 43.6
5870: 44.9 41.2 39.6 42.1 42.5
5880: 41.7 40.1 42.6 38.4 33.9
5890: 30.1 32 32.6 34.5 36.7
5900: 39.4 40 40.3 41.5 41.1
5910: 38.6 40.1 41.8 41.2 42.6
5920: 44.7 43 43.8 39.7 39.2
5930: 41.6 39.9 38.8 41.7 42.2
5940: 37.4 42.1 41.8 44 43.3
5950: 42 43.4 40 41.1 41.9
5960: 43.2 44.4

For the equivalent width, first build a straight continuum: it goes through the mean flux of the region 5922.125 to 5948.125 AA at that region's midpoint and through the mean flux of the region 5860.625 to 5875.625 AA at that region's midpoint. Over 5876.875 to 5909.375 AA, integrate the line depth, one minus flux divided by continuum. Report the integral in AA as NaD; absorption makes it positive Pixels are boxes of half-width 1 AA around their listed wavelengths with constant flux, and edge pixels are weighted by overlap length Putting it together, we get 2.8 AA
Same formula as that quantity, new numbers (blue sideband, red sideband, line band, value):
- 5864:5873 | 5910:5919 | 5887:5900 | 2.5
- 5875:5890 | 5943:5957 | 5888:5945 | 2.0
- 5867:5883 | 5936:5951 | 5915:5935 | 0.2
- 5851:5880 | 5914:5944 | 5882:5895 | 2.1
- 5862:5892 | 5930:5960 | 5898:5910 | 0.2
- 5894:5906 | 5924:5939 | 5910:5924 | -0.9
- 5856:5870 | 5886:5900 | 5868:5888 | -1.6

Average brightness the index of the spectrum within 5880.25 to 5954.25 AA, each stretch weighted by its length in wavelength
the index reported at 39.9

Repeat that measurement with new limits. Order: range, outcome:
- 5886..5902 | 34.8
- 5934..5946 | 41.1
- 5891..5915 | 38.2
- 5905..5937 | 41.2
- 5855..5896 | 39.7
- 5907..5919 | 40.9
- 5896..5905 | 38.6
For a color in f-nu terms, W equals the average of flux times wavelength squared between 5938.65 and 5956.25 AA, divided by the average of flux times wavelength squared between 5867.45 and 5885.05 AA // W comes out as 1.0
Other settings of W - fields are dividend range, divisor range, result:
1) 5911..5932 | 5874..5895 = 1.12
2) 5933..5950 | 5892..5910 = 1.11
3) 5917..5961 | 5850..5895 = 1.06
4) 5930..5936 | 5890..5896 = 1.26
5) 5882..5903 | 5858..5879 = 0.87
